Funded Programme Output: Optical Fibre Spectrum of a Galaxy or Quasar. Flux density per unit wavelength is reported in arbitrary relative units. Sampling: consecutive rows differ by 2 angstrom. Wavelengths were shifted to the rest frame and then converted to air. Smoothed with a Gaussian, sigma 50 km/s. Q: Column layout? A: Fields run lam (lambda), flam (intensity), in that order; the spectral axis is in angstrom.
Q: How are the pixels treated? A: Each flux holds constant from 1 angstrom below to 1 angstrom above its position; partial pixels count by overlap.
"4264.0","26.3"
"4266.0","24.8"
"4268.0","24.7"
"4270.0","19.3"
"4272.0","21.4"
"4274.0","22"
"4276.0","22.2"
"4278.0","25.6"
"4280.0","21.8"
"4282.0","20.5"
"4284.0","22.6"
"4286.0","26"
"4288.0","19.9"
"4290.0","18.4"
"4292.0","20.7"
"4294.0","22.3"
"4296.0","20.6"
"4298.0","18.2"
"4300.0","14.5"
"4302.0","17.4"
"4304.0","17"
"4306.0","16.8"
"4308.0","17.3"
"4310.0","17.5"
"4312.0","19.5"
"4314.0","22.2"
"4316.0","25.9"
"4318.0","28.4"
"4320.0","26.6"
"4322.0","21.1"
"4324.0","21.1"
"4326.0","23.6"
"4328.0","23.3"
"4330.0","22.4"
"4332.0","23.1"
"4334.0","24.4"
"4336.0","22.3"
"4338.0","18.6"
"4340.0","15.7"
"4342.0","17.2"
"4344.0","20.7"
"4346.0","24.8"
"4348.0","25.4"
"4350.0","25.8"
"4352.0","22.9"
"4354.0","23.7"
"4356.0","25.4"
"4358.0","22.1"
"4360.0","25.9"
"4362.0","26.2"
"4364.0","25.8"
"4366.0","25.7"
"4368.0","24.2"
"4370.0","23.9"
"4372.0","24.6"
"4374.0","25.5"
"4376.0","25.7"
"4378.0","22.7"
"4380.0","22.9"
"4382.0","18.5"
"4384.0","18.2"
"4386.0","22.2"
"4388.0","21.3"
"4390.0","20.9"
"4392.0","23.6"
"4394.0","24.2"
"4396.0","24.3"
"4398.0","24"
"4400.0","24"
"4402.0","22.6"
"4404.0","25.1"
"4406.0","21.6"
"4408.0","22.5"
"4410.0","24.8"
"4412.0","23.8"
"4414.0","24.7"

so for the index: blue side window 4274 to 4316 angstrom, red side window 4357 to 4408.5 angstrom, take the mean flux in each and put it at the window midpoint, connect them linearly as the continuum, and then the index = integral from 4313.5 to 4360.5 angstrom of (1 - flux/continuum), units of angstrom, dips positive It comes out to -2.7 angstrom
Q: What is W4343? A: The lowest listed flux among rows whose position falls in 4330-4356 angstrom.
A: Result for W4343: 15.7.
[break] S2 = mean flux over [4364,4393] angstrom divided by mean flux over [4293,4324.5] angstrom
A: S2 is 1.13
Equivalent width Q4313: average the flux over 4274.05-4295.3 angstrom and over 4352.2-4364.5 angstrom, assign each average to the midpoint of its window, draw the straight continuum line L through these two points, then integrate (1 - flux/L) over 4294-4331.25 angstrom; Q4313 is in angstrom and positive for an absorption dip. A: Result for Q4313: 3.6 angstrom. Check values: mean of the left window 22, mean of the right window 24.7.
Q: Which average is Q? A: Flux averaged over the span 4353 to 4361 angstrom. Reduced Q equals 24.3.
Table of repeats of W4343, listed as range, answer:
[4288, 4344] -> 14.5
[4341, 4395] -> 17.2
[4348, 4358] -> 22.1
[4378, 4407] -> 18.2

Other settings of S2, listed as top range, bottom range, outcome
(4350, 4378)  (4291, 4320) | 1.23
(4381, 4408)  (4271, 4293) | 1.02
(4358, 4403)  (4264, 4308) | 1.13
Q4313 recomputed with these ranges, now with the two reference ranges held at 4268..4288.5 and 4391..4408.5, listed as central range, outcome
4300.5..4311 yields 2.6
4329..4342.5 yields 1.3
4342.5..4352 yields -0.3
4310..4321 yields -0.6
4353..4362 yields -0.5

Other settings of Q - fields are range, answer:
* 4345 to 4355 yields 24.5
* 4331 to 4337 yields 23.3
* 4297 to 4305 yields 16.8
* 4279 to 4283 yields 21.1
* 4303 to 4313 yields 17.6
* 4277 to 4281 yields 23.7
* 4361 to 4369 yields 25.5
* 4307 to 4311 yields 17.4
